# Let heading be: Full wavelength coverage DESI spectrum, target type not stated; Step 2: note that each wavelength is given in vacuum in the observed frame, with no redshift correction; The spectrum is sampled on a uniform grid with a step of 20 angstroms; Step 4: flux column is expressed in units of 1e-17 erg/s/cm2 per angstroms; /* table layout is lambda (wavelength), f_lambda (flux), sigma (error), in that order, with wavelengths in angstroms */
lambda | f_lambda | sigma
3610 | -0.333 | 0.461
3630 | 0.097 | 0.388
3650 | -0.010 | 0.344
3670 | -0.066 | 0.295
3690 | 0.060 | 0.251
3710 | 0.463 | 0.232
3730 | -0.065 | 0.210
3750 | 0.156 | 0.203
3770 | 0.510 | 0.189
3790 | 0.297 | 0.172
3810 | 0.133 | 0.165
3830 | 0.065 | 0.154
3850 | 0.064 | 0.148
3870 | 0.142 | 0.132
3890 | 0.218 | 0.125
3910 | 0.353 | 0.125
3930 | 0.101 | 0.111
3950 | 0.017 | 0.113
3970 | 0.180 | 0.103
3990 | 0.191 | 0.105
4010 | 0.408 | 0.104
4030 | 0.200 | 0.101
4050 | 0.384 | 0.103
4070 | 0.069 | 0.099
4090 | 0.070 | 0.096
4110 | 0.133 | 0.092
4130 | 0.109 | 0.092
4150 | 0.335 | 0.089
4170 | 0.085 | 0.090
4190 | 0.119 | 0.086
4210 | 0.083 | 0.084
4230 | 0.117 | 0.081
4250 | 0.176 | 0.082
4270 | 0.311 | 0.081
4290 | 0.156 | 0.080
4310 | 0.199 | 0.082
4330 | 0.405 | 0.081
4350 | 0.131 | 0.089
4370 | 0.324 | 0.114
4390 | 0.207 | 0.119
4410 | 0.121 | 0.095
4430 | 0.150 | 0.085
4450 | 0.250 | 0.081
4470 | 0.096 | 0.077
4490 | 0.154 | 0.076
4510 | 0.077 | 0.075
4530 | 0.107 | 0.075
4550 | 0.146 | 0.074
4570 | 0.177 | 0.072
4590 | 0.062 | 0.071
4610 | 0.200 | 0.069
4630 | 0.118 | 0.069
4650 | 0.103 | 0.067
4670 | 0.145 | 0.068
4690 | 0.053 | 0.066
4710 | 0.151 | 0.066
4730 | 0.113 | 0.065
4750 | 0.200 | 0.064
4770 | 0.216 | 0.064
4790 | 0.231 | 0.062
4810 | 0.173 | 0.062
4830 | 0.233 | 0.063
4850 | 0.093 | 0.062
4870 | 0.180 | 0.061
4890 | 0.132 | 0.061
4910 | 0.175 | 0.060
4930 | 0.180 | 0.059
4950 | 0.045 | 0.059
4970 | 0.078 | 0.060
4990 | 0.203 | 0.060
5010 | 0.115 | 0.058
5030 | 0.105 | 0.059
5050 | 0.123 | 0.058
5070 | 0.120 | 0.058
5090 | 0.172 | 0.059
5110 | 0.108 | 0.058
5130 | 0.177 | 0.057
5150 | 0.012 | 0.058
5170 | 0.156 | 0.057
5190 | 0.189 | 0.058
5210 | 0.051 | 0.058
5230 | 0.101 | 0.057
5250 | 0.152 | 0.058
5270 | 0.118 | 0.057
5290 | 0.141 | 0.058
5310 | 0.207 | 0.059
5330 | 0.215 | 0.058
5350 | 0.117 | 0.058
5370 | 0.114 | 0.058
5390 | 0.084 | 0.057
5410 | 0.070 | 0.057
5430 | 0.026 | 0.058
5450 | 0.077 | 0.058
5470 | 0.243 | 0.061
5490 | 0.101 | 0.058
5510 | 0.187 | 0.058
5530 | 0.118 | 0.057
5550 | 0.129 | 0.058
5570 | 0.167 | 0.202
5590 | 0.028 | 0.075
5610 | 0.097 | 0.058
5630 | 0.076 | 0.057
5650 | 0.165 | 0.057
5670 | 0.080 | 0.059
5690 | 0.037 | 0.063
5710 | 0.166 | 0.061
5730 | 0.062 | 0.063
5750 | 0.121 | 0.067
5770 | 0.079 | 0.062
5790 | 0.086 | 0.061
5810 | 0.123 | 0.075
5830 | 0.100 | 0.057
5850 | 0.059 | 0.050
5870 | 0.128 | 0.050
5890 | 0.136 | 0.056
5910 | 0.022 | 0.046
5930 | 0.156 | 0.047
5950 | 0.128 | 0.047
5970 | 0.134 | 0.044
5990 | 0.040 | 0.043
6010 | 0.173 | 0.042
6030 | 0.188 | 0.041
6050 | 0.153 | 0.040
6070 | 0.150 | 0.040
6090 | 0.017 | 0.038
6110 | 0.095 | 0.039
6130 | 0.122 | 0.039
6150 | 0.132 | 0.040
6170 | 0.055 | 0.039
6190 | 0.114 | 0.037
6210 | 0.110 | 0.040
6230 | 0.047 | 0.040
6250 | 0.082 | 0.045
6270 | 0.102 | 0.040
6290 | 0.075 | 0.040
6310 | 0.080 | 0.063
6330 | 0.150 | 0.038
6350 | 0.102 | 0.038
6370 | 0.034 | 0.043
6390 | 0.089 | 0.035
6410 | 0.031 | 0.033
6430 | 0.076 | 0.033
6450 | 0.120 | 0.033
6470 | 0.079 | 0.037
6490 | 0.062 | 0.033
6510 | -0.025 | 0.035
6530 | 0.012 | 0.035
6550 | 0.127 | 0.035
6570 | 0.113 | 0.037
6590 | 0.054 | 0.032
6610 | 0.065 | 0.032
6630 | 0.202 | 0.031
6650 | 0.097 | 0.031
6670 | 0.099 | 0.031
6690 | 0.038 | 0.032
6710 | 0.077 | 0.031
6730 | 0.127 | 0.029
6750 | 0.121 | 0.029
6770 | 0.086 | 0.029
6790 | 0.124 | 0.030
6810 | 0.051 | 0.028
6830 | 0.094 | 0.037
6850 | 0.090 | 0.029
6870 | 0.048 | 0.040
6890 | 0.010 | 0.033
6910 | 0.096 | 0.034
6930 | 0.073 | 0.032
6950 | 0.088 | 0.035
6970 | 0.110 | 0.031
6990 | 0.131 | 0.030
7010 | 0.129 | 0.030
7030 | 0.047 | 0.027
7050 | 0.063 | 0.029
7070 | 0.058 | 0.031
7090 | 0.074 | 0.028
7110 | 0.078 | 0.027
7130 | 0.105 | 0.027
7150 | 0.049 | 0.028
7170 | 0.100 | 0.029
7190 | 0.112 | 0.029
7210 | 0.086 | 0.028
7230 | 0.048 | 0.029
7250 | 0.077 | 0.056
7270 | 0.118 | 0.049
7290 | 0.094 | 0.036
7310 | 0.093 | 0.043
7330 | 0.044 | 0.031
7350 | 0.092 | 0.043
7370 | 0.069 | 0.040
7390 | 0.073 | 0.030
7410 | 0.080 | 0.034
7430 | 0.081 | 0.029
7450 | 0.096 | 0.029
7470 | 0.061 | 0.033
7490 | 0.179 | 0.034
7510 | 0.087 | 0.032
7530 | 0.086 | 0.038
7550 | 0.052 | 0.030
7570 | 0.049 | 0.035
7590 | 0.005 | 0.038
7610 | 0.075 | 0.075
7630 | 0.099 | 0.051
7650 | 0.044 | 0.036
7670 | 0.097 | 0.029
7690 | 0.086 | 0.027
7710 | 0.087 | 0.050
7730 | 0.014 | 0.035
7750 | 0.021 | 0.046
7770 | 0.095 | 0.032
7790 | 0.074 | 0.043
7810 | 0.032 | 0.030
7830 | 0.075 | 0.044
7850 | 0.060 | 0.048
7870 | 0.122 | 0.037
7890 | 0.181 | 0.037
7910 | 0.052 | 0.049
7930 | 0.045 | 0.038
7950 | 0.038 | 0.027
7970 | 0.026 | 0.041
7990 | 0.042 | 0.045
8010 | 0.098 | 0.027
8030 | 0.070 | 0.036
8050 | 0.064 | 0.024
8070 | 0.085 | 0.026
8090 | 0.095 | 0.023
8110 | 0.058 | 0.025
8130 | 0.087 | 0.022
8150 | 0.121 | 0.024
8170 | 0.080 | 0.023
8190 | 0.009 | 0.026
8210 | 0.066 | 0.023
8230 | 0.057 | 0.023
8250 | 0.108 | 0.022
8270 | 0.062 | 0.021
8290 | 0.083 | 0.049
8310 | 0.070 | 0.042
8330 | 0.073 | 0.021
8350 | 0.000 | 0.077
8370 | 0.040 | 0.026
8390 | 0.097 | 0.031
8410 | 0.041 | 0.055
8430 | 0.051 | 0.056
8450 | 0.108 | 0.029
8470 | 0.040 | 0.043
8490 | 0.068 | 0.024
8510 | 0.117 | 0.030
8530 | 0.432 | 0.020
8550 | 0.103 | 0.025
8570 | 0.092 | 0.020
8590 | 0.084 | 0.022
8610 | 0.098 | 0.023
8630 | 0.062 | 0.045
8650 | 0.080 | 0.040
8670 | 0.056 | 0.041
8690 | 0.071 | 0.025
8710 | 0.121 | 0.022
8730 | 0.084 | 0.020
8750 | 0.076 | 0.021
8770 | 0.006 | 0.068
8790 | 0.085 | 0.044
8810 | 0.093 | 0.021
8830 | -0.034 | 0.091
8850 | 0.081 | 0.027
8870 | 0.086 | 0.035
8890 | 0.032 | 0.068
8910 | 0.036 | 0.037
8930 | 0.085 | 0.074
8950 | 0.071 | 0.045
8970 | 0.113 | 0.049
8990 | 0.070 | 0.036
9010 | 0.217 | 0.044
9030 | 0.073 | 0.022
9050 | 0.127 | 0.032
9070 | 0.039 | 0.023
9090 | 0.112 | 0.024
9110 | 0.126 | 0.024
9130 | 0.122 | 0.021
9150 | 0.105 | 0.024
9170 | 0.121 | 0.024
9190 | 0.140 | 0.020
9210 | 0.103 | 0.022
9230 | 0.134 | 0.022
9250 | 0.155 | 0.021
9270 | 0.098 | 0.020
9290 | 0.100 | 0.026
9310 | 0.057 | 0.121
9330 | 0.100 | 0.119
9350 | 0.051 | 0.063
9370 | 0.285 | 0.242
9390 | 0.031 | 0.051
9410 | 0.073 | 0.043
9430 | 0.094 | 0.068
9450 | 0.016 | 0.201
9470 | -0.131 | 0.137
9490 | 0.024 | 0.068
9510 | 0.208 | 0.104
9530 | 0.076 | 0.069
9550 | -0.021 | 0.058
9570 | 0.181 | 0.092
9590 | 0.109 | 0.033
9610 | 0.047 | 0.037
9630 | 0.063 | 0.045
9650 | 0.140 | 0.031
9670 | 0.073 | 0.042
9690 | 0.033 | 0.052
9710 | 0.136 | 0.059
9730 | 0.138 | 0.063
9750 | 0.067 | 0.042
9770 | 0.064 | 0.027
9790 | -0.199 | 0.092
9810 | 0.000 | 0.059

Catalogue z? 1.286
